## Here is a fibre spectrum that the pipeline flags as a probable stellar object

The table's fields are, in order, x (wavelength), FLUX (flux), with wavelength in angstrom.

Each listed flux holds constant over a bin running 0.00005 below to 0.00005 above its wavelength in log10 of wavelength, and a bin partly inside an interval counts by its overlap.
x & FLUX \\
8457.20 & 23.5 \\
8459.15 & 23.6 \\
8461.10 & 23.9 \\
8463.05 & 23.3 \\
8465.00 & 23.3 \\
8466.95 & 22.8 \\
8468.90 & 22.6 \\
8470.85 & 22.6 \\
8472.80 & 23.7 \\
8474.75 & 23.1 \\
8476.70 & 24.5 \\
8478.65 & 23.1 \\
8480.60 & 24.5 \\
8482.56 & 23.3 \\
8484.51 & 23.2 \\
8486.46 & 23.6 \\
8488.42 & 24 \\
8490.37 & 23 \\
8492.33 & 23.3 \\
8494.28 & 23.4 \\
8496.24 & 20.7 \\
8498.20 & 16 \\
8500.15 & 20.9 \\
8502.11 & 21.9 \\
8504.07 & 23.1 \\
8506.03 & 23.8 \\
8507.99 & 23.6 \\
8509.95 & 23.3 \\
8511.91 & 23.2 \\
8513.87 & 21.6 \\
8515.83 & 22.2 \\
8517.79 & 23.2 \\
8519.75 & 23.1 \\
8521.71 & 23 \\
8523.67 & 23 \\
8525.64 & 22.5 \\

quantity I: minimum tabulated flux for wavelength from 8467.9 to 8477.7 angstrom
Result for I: 22.6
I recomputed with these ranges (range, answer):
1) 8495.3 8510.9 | 16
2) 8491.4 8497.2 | 20.7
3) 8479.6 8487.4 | 23.2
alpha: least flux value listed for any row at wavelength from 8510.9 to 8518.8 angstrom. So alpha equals 21.6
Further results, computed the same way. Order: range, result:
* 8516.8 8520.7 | 23.1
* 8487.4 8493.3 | 23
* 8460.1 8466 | 23.3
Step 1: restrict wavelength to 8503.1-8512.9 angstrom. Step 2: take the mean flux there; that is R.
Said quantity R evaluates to 23.4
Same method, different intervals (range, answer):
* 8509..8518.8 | 22.7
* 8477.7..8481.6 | 23.8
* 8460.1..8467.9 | 23.3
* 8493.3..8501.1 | 20.3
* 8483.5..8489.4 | 23.6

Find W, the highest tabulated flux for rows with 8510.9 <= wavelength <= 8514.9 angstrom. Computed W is 23.2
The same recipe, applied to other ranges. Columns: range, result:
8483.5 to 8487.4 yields 23.6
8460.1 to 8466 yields 23.9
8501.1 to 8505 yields 23.1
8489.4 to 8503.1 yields 23.4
